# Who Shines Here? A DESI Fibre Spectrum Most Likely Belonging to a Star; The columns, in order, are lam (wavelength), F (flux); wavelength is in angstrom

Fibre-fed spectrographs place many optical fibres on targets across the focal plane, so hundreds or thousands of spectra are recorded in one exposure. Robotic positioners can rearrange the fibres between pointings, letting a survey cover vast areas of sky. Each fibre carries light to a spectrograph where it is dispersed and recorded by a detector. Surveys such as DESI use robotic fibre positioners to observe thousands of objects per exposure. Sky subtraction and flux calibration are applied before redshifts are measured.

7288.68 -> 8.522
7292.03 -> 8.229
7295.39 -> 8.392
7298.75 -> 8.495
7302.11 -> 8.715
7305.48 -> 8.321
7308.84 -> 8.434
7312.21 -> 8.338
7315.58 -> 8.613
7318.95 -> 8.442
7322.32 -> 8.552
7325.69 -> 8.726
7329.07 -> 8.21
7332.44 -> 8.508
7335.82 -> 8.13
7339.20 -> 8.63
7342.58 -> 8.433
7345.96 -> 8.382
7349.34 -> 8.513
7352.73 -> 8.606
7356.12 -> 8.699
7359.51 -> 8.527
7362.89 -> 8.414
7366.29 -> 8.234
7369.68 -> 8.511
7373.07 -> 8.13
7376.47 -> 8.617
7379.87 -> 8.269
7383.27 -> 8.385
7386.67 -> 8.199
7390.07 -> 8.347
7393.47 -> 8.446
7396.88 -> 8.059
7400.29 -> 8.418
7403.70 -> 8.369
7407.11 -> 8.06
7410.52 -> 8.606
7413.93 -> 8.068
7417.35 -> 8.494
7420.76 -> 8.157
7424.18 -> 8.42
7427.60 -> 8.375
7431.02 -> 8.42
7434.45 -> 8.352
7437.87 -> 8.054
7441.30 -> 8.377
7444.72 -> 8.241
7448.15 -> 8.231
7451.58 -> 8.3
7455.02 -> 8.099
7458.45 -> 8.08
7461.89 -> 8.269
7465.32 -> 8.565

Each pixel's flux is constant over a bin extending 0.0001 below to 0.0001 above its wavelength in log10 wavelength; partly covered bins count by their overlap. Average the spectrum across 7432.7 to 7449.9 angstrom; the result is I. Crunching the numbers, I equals 8.25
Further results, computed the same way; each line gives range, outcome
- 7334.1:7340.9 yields 8.38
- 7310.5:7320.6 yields 8.46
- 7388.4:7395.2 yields 8.4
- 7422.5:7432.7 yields 8.41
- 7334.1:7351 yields 8.42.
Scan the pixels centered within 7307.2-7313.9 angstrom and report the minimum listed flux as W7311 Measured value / 8.338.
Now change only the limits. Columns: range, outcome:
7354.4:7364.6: 8.414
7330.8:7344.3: 8.13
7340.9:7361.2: 8.382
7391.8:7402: 8.059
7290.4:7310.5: 8.229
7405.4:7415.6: 8.06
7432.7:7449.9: 8.054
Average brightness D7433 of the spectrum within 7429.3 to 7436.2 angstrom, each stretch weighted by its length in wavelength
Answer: 8.38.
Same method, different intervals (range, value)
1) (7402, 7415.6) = 8.28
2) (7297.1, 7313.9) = 8.46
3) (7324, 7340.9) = 8.44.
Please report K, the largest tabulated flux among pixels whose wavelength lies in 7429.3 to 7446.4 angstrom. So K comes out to 8.42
